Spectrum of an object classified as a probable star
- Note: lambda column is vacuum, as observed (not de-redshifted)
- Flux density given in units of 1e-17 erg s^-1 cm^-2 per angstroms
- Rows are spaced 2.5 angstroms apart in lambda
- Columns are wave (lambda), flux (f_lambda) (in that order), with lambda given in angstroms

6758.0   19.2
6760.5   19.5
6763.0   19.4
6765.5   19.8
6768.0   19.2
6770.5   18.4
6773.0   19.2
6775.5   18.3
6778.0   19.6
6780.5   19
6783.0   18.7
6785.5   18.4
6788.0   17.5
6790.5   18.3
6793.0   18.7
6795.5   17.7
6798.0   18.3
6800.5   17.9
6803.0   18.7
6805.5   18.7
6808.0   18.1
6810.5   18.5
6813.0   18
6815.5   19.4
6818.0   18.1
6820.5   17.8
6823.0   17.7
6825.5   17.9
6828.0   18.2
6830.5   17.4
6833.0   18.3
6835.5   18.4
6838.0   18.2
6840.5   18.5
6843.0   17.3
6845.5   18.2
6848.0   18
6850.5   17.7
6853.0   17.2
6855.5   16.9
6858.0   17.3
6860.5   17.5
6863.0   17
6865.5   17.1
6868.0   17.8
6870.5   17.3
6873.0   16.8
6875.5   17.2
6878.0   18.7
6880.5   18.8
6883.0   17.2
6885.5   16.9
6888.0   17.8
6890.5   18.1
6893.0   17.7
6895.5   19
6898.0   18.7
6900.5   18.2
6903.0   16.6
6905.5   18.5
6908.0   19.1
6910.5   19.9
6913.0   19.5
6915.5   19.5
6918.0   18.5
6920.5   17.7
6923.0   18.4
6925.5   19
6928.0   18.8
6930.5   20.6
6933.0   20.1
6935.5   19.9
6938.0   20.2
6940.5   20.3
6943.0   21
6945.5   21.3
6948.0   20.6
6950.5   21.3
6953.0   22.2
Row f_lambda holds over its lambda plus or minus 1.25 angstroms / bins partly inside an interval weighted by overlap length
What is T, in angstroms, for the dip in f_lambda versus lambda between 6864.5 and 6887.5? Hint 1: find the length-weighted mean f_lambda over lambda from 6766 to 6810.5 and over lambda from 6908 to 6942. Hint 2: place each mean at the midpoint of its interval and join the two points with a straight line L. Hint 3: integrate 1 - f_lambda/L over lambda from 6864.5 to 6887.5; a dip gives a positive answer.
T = 1.87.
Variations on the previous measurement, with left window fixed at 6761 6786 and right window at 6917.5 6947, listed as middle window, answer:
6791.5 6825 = 1.59 angstroms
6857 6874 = 1.88 angstroms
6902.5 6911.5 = 0.43 angstroms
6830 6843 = 0.79 angstroms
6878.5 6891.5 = 1.12 angstroms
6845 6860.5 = 1.48 angstroms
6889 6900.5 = 0.70 angstroms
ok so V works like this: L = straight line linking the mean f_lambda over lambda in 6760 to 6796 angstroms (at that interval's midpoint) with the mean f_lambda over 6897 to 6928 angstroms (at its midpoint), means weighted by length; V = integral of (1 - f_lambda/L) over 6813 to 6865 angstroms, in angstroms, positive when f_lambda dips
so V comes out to 2.4 angstroms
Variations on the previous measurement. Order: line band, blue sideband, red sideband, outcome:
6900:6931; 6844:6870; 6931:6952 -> 1.39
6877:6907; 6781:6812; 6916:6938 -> 1.49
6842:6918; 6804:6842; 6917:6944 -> 3.89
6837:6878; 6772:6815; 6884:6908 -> 1.44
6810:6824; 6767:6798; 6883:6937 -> 0.26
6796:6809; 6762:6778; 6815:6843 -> 0.17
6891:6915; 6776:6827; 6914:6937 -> 0.55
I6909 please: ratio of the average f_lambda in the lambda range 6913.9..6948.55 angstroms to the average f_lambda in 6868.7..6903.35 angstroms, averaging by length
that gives 1.10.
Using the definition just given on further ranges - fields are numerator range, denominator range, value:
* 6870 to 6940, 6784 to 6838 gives 1.02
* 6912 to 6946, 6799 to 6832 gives 1.08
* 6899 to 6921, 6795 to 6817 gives 1.01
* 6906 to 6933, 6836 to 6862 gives 1.08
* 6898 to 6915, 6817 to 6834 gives 1.04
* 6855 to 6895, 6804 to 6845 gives 0.97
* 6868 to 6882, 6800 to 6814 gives 0.97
